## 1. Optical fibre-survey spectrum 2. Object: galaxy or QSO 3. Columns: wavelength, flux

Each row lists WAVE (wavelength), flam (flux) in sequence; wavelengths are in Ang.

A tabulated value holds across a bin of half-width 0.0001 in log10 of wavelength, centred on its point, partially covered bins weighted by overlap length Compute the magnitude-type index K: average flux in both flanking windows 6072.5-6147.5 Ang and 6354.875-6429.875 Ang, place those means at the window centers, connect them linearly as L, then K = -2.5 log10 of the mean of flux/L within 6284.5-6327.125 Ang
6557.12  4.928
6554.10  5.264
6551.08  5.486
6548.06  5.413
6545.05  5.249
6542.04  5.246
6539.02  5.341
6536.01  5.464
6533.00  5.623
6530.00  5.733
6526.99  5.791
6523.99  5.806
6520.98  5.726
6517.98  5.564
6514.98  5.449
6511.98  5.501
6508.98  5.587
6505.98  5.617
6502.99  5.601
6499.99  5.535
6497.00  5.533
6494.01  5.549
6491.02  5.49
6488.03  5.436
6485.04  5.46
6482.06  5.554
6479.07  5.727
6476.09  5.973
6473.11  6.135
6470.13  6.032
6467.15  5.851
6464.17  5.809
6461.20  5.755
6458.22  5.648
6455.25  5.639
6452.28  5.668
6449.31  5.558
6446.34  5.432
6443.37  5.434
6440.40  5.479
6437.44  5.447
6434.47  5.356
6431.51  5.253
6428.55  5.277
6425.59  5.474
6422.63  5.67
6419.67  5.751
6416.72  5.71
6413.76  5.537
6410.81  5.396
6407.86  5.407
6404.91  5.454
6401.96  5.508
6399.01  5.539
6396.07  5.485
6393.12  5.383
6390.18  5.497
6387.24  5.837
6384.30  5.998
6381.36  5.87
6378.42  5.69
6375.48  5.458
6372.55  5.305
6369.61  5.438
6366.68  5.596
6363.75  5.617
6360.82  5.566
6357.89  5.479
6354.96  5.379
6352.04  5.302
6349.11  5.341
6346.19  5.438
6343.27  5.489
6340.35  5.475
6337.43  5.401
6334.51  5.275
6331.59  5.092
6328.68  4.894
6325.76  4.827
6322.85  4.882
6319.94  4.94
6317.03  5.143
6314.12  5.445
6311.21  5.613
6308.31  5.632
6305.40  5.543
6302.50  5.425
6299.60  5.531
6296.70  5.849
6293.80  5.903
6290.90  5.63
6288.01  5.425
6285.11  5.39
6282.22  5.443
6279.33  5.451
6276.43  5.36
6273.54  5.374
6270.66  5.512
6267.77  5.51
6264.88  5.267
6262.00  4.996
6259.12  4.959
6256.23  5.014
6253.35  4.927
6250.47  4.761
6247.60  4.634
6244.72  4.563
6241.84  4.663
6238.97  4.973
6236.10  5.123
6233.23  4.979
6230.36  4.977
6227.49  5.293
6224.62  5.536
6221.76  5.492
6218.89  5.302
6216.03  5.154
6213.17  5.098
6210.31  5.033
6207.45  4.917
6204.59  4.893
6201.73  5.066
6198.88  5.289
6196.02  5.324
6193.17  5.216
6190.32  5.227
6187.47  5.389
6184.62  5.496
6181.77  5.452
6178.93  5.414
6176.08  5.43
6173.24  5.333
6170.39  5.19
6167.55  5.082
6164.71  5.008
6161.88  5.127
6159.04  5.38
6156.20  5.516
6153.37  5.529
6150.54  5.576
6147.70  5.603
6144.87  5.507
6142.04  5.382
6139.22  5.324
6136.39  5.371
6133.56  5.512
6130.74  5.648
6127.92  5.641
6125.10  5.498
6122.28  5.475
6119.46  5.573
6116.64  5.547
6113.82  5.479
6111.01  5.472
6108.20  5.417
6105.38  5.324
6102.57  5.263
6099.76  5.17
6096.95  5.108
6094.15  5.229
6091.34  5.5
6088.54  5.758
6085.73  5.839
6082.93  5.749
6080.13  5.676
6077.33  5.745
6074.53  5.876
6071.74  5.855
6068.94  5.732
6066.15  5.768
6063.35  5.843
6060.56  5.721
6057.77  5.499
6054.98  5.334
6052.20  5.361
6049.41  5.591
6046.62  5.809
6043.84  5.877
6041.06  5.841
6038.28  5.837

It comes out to 0.03 mag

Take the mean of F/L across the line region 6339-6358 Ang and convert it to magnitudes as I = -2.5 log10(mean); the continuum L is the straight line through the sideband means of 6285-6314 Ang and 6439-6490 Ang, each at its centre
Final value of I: 0.04 mag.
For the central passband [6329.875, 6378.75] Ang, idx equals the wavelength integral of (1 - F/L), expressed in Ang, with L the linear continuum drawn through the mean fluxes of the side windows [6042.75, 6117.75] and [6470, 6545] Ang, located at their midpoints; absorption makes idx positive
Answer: 1.5 Ang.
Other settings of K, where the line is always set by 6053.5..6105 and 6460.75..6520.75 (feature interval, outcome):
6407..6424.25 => 0.01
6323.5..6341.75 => 0.10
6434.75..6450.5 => 0.04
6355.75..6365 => 0.02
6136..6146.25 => 0.04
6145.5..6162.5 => 0.03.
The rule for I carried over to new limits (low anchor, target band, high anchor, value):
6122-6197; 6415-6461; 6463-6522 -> 0.017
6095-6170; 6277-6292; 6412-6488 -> 0.010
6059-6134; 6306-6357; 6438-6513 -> 0.067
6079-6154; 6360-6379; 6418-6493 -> 0.013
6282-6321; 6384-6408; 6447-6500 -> 0.009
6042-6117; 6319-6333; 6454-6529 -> 0.145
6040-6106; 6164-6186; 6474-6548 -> 0.057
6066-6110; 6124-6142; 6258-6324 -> 0.006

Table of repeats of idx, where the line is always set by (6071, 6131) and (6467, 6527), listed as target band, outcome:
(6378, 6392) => -0.39 Ang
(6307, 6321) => 0.59 Ang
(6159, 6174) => 1.05 Ang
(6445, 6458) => 0.13 Ang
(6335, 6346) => 0.33 Ang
